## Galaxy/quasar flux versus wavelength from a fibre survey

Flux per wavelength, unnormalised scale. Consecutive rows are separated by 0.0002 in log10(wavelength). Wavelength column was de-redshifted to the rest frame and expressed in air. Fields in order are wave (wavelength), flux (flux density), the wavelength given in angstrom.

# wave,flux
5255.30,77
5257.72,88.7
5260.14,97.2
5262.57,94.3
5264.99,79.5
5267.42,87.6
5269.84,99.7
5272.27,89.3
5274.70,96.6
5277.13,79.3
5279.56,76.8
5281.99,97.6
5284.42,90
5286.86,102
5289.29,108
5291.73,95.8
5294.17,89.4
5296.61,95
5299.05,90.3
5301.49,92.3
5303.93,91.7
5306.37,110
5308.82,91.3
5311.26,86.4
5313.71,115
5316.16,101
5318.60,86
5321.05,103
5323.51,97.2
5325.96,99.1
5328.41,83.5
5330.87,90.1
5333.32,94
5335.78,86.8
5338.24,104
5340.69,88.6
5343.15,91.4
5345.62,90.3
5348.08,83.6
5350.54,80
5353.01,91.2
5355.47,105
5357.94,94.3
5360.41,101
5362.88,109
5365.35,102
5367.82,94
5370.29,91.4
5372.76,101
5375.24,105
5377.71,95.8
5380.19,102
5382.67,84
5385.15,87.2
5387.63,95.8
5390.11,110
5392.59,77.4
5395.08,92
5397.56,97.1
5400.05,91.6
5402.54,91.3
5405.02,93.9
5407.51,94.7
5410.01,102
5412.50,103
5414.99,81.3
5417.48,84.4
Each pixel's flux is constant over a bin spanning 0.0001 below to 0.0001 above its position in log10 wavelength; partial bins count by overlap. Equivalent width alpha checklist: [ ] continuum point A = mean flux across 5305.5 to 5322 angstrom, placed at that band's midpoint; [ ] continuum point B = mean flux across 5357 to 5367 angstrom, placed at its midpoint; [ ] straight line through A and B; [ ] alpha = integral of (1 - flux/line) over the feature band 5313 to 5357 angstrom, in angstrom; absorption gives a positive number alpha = 2.8 angstrom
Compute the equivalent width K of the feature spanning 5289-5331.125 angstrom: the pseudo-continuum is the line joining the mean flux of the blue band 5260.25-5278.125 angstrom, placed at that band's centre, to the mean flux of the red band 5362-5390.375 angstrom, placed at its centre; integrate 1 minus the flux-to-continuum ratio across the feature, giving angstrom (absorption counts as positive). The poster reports -1.3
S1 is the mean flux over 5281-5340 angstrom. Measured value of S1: 95.7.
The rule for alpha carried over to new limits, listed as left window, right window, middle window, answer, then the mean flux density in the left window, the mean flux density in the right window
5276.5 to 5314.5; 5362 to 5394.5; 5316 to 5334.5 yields 0.2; 94.4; 96.3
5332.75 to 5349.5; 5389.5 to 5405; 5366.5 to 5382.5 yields -0.9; 91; 92.6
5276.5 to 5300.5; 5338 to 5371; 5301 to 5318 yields -0.9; 92.7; 94.5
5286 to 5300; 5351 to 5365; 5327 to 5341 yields 1.0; 96.7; 99.1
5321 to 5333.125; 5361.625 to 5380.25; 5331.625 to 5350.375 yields 1.0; 93.7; 99.9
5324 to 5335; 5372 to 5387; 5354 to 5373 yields -1.0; 91.9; 95.6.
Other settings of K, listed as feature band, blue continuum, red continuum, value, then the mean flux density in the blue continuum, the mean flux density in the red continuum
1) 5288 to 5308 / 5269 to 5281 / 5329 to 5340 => -1.4 angstrom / 88.1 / 92.9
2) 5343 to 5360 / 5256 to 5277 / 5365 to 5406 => 0.4 angstrom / 90.6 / 94.7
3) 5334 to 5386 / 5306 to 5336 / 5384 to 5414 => 0.2 angstrom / 95.5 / 94.6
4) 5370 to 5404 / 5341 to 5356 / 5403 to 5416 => -0.6 angstrom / 89.4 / 95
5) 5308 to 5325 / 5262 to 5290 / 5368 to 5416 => -0.9 angstrom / 91.4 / 94.6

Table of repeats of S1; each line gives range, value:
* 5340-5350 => 87.9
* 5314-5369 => 94.7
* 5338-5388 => 94.9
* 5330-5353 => 89.9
